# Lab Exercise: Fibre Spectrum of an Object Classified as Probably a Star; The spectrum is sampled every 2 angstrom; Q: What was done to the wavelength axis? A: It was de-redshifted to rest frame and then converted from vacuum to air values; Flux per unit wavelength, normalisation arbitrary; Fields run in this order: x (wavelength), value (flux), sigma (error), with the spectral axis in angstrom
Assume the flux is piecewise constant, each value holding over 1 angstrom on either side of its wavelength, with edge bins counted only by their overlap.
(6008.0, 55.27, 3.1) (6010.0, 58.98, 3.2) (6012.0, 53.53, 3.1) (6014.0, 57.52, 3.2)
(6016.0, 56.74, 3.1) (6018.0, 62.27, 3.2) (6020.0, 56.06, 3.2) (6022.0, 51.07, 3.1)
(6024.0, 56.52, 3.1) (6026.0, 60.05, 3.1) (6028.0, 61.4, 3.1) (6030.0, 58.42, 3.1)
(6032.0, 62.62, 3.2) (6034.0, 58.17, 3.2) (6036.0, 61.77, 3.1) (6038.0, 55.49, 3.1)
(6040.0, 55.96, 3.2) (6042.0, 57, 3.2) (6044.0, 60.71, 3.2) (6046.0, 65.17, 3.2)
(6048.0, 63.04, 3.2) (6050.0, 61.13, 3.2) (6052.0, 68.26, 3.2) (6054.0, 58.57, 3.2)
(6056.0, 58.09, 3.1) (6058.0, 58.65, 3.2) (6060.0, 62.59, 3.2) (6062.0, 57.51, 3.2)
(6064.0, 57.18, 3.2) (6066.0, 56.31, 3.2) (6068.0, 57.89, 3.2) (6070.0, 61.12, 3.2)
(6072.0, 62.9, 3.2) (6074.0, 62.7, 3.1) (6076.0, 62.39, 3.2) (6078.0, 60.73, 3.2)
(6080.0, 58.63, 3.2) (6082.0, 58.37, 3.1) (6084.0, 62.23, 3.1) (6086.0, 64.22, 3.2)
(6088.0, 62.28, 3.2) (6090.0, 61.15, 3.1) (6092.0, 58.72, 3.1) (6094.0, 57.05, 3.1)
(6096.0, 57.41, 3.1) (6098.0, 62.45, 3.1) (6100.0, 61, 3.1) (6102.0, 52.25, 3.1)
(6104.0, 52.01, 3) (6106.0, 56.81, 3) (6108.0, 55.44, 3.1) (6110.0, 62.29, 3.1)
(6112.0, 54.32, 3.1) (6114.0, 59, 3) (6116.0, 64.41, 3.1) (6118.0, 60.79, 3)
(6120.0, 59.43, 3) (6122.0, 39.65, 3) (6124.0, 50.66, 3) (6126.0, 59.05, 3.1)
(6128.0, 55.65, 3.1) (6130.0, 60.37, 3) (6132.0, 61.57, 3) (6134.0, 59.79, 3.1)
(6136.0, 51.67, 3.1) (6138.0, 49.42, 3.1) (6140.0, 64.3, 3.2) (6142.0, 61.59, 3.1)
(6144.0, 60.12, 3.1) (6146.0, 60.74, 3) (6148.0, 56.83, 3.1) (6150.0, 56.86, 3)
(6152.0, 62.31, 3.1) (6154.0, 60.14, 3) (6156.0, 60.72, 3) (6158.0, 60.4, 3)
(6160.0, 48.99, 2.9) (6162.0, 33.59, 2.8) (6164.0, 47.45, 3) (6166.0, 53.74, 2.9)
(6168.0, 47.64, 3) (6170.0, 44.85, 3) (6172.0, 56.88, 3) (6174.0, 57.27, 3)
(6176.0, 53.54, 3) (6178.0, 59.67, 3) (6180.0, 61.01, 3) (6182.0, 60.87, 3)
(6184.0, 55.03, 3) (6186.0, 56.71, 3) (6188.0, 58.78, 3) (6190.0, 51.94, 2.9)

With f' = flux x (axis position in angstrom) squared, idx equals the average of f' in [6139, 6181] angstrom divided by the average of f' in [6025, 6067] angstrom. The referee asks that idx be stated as 1.0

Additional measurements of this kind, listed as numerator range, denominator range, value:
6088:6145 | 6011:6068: 1.00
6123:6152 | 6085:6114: 1.00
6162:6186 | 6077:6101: 0.91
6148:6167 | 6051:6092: 0.92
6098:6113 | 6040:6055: 0.94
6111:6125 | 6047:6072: 0.94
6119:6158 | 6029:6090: 0.98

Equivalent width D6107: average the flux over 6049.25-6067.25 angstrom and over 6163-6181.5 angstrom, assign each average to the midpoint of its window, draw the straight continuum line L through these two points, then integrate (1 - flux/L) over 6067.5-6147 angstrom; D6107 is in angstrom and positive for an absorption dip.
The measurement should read -1.9 angstrom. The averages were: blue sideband 59.8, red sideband 53.8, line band 58.6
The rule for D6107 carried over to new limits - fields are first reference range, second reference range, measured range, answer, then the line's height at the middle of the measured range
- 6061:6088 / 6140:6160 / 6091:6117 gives 0.9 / 60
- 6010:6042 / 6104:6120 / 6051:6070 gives -0.5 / 58.1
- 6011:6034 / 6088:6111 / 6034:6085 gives -1.9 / 58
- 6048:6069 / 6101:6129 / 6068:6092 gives -1.2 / 58.3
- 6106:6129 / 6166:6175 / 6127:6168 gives -1.7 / 53.9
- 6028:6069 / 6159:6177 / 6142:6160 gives -3.0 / 50.8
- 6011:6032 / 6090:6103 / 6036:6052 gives -0.7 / 57.8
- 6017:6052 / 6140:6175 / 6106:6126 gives 0.0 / 56.5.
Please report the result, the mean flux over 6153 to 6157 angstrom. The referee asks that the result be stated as 60.4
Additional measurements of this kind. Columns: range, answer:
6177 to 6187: 58.7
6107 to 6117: 59.1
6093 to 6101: 59.5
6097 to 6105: 56.9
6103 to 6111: 56.6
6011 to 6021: 57.2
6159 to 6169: 46.3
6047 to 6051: 62.1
